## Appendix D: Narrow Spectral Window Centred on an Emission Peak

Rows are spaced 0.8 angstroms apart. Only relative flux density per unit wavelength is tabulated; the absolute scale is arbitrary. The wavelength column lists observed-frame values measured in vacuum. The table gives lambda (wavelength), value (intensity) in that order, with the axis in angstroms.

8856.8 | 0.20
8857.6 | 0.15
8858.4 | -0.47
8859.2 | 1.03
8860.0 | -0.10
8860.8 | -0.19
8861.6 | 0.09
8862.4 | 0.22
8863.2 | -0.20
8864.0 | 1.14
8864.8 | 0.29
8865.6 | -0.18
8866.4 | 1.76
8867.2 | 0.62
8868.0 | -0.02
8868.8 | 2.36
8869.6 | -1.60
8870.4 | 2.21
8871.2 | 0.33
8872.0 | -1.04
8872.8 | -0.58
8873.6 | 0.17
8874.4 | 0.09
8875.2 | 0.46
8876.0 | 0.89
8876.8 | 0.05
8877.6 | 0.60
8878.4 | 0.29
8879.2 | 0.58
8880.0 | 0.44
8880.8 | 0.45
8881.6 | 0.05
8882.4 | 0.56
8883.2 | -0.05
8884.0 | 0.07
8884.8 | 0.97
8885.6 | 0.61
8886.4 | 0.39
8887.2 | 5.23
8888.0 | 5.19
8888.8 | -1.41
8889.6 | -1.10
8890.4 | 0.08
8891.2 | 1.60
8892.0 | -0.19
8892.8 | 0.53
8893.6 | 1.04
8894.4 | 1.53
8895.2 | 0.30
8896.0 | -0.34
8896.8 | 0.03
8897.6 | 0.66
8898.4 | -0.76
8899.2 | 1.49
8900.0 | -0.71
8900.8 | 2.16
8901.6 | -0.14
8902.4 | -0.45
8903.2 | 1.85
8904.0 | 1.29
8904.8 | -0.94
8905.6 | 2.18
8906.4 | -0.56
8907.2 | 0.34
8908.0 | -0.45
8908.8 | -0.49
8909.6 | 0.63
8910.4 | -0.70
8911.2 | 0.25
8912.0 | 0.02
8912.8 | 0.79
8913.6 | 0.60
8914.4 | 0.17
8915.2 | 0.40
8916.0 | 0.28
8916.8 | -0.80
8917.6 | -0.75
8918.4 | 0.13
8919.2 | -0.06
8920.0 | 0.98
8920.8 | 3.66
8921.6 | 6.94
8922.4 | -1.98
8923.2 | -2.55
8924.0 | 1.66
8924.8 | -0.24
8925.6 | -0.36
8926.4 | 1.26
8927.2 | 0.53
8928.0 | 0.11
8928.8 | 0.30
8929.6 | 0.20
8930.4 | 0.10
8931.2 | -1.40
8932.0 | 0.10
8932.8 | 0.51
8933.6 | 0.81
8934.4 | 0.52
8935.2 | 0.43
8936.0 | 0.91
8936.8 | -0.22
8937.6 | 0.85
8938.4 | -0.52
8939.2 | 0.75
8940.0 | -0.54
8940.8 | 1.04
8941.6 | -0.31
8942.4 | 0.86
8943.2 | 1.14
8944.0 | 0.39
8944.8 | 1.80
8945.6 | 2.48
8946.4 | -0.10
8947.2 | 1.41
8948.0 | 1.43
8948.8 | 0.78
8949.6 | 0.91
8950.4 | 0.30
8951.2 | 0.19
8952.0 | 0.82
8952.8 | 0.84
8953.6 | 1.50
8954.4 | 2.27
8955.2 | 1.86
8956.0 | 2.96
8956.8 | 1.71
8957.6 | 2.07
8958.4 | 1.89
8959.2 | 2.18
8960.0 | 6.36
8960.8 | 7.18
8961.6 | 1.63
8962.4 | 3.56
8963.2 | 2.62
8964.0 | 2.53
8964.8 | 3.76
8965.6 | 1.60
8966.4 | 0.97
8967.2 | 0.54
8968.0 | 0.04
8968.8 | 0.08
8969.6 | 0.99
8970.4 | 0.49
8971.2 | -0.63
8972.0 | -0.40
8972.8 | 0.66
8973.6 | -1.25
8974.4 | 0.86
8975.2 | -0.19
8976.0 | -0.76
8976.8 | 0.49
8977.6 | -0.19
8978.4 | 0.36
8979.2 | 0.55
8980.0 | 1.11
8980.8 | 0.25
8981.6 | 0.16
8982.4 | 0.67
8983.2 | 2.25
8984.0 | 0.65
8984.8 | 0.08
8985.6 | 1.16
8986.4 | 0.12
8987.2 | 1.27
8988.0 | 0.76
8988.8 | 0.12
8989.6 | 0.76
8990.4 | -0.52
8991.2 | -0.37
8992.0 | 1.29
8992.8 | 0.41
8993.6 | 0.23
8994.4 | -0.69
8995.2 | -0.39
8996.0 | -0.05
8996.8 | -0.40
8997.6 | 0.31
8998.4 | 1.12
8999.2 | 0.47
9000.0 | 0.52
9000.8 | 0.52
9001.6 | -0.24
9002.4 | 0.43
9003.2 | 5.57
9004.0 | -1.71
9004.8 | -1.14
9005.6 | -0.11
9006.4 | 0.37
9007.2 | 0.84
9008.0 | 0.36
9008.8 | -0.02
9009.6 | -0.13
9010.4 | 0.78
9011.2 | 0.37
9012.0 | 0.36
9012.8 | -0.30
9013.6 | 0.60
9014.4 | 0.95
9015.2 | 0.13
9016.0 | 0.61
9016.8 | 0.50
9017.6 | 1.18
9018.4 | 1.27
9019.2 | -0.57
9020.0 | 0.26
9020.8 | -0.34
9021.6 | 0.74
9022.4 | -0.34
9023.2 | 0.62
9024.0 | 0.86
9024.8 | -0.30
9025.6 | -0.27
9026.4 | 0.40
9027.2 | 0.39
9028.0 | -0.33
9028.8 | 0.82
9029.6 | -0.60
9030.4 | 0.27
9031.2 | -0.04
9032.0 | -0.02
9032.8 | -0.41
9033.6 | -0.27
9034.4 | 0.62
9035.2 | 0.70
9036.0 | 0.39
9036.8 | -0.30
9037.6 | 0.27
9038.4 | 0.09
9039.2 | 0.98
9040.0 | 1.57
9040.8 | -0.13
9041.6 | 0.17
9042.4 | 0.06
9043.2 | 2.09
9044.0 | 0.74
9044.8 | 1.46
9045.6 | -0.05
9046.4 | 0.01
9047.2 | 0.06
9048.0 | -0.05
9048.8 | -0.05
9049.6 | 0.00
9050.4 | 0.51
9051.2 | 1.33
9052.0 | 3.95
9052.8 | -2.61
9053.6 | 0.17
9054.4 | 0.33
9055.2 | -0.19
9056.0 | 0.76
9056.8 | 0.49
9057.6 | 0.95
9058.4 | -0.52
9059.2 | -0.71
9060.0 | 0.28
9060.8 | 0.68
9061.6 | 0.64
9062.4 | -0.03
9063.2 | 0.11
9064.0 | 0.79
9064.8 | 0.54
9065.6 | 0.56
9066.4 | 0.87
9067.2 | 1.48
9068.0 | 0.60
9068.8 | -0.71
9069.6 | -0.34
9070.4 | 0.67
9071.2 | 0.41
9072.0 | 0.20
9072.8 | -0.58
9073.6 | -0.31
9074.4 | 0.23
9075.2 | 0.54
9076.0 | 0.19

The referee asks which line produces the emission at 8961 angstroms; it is [O II]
